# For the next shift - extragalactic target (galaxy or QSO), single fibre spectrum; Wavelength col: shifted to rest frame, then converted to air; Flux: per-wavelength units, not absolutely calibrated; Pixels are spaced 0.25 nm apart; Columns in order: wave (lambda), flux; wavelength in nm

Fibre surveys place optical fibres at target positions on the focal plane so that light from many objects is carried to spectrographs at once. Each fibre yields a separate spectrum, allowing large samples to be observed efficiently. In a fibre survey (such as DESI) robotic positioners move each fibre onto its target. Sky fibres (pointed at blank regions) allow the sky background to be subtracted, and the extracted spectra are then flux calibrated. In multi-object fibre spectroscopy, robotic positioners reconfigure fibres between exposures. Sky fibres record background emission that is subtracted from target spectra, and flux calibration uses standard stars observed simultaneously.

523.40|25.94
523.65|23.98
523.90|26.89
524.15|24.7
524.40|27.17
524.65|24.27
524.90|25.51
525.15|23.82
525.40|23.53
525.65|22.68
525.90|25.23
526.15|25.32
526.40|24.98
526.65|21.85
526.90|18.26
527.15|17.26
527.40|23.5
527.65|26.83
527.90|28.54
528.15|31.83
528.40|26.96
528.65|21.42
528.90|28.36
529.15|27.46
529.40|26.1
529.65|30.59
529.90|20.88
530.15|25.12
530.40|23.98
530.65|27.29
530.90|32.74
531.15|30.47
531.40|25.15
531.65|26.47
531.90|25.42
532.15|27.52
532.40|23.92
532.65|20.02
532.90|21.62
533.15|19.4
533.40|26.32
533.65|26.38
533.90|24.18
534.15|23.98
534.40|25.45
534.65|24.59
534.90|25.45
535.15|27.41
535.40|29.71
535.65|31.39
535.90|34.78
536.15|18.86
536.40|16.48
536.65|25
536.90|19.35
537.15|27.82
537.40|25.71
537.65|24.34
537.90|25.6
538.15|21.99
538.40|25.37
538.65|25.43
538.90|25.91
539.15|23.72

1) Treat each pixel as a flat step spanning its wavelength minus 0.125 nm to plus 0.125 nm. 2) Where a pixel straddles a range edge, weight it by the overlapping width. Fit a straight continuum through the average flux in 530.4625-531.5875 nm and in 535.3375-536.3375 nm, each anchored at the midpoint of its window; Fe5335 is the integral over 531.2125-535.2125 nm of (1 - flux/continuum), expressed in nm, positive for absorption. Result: 0.51 nm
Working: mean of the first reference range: 28.5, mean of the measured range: 24.6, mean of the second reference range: 27.9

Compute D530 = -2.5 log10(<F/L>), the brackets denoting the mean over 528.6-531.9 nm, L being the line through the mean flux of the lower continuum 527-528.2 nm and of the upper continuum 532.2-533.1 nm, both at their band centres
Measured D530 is -0.14 mag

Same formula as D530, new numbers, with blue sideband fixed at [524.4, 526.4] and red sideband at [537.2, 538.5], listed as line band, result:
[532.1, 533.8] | 0.057 mag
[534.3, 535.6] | -0.089 mag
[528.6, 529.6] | -0.081 mag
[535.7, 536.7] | 0.021 mag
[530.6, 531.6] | -0.171 mag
